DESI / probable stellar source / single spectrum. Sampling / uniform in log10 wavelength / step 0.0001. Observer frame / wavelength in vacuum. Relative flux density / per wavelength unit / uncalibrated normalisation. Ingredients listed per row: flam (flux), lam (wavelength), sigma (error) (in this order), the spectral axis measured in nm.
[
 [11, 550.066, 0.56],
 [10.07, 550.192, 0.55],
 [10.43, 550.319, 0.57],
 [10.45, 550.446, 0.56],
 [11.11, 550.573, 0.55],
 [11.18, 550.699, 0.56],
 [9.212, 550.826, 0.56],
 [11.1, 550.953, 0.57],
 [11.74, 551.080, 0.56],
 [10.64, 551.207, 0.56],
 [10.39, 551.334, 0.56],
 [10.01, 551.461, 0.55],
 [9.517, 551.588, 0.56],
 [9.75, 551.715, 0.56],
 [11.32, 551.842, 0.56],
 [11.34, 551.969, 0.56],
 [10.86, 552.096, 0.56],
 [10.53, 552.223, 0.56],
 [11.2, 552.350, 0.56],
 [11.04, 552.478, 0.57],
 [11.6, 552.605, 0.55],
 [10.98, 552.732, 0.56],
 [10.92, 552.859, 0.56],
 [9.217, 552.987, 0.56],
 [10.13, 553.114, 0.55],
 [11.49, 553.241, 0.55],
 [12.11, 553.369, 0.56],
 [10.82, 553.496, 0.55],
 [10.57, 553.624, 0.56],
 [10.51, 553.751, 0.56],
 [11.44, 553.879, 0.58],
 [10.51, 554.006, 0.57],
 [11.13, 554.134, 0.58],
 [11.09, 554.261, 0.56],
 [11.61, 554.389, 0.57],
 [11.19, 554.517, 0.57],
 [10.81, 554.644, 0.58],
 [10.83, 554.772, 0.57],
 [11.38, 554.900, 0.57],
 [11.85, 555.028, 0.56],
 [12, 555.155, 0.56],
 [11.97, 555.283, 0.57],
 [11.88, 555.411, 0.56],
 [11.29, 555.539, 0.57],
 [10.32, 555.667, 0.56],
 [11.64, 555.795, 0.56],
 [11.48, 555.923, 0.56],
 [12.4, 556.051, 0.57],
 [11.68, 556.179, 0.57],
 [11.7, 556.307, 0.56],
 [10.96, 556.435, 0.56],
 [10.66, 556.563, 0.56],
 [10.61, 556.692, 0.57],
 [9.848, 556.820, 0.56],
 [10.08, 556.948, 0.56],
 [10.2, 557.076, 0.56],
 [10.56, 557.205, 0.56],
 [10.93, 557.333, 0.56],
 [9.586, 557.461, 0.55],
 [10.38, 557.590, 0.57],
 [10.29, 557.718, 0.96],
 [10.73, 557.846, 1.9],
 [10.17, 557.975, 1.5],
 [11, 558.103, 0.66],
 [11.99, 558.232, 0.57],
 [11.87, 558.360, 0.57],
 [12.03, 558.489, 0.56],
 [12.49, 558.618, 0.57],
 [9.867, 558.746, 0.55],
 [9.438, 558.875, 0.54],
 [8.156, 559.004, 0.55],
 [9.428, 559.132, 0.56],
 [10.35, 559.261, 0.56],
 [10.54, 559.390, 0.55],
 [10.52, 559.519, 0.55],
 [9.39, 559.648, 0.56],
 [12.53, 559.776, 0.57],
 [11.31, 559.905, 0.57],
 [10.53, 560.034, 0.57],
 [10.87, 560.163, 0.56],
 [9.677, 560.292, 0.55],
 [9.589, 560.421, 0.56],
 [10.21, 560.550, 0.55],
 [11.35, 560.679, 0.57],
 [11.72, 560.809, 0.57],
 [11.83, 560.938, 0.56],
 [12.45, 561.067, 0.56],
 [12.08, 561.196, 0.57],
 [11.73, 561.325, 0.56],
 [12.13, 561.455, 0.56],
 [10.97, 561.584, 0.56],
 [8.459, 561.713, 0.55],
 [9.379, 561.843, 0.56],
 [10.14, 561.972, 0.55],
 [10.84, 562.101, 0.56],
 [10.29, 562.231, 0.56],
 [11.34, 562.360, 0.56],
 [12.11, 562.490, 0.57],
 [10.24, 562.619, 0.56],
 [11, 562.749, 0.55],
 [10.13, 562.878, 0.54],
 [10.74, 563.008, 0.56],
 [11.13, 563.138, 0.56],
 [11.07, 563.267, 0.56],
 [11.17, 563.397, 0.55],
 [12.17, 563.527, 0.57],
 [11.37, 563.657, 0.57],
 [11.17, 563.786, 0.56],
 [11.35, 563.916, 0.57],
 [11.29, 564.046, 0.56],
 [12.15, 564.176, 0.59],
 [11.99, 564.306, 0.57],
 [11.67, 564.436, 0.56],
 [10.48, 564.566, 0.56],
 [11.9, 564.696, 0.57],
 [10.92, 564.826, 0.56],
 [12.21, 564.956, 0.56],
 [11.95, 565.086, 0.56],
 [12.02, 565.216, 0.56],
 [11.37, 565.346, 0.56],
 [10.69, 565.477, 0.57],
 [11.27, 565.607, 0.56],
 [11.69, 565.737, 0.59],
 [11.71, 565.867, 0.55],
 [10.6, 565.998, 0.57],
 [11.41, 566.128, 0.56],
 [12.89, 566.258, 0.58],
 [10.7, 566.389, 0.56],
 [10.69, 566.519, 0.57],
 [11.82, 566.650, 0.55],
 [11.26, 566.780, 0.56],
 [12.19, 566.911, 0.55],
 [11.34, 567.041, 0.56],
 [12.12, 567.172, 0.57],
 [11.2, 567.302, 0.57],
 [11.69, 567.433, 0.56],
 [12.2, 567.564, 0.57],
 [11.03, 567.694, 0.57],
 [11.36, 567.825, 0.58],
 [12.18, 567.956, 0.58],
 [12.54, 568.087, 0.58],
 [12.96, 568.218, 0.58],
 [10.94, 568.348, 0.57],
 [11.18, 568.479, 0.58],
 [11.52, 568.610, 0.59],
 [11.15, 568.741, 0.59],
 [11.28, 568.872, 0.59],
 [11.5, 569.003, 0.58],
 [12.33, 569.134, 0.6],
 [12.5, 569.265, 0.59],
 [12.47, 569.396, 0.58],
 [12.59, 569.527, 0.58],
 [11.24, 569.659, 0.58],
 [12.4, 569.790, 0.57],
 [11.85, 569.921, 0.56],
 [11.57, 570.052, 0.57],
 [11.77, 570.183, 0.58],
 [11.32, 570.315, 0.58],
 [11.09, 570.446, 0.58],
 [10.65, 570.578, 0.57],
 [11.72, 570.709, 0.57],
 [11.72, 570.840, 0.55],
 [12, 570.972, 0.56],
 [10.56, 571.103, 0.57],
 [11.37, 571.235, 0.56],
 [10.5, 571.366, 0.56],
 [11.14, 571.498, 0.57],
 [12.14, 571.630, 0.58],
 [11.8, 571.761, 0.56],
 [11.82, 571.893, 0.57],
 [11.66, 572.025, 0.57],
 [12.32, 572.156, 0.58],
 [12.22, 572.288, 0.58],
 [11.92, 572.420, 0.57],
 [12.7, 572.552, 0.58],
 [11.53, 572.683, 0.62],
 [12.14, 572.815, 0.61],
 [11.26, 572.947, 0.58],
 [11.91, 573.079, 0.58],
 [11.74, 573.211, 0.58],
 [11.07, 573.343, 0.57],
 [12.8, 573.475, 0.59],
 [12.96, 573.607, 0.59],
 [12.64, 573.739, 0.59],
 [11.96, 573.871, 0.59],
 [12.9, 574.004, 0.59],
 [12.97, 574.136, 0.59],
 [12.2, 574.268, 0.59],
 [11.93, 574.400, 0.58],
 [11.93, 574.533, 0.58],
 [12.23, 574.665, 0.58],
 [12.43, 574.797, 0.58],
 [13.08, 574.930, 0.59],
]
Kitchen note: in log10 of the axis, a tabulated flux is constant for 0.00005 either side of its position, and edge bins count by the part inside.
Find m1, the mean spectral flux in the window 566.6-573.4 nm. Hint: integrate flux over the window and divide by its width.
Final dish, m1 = 11.7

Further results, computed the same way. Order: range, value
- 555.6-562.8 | 10.8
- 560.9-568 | 11.3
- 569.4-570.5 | 11.8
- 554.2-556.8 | 11.3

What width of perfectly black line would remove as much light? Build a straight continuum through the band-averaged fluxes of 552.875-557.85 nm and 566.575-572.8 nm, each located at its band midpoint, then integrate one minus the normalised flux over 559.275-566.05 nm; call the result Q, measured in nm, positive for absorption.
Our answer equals 0.15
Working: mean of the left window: 11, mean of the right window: 11.7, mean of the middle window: 11.1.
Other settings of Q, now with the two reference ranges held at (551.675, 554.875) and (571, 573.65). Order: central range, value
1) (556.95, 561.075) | 0.197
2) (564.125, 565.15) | -0.019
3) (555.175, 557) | -0.025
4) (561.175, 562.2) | 0.060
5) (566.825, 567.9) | -0.008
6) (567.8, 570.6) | -0.032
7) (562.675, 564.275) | 0.020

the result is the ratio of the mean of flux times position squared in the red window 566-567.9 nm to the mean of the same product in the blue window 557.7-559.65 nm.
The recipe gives 1.1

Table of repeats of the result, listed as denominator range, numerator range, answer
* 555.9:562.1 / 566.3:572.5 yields 1.12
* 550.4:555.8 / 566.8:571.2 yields 1.13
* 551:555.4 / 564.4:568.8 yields 1.11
